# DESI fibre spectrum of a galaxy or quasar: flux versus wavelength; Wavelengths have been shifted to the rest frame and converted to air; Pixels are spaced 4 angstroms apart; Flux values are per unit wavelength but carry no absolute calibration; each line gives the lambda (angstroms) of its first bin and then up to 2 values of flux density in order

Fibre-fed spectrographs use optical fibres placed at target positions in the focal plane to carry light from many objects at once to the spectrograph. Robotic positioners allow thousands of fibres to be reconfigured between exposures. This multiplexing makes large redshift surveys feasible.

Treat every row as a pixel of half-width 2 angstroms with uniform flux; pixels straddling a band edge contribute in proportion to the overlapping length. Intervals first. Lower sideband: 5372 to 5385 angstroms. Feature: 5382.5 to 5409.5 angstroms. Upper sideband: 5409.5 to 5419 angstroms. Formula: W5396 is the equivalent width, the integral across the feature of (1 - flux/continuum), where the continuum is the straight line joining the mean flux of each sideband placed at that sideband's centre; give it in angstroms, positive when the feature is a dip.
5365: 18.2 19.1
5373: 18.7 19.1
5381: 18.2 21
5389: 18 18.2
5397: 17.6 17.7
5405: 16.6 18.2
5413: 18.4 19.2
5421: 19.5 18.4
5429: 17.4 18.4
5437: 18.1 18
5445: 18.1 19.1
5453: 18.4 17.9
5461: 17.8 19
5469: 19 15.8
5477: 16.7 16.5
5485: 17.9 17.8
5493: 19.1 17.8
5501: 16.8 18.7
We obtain 0.98 angstroms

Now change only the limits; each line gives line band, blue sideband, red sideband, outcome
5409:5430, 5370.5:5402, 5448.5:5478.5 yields -0.3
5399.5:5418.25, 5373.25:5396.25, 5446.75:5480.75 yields 0.6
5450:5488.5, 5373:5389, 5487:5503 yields 1.0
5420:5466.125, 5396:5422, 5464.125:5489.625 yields -1.3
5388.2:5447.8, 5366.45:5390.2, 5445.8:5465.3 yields 1.8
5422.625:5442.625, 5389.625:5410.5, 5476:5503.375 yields -0.5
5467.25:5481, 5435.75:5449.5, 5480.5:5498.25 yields 0.8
